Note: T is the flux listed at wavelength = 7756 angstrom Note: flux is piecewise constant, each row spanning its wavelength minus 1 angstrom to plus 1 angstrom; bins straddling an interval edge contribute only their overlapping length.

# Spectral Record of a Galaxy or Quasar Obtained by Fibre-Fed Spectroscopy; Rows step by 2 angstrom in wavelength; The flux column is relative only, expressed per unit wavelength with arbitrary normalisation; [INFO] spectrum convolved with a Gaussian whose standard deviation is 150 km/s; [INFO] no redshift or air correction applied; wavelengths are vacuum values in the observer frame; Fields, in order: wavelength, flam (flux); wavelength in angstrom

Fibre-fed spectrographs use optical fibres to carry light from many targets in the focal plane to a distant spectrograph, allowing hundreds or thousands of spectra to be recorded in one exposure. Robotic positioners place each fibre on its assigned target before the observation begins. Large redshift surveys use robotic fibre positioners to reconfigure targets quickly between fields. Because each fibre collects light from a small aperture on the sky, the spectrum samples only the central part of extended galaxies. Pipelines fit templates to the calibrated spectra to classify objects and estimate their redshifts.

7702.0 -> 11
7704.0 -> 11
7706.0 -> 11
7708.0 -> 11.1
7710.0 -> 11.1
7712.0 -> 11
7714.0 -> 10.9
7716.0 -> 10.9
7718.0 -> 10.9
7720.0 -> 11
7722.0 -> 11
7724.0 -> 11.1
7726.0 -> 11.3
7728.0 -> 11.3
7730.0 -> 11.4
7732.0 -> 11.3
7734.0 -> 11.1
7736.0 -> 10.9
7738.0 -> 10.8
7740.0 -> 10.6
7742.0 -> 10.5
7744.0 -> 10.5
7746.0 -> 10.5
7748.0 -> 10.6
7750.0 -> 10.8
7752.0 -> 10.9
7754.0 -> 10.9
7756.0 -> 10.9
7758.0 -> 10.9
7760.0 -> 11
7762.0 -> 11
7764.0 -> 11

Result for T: 10.9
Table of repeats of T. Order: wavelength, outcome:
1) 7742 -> 10.5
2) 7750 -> 10.8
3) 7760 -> 11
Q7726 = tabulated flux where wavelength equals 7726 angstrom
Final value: 11.3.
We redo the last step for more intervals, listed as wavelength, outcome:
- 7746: 10.5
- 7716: 10.9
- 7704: 11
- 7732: 11.3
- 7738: 10.8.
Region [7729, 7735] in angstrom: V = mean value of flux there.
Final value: 11.3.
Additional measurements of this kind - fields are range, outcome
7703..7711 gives 11.1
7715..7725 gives 11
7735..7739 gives 10.9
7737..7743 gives 10.6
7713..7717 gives 10.9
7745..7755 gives 10.7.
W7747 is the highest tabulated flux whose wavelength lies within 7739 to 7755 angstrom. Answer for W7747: 10.9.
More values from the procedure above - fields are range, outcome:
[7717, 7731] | 11.4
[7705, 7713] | 11.1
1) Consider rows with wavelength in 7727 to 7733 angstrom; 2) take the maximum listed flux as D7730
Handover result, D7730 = 11.4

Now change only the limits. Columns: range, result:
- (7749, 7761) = 11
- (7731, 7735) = 11.3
